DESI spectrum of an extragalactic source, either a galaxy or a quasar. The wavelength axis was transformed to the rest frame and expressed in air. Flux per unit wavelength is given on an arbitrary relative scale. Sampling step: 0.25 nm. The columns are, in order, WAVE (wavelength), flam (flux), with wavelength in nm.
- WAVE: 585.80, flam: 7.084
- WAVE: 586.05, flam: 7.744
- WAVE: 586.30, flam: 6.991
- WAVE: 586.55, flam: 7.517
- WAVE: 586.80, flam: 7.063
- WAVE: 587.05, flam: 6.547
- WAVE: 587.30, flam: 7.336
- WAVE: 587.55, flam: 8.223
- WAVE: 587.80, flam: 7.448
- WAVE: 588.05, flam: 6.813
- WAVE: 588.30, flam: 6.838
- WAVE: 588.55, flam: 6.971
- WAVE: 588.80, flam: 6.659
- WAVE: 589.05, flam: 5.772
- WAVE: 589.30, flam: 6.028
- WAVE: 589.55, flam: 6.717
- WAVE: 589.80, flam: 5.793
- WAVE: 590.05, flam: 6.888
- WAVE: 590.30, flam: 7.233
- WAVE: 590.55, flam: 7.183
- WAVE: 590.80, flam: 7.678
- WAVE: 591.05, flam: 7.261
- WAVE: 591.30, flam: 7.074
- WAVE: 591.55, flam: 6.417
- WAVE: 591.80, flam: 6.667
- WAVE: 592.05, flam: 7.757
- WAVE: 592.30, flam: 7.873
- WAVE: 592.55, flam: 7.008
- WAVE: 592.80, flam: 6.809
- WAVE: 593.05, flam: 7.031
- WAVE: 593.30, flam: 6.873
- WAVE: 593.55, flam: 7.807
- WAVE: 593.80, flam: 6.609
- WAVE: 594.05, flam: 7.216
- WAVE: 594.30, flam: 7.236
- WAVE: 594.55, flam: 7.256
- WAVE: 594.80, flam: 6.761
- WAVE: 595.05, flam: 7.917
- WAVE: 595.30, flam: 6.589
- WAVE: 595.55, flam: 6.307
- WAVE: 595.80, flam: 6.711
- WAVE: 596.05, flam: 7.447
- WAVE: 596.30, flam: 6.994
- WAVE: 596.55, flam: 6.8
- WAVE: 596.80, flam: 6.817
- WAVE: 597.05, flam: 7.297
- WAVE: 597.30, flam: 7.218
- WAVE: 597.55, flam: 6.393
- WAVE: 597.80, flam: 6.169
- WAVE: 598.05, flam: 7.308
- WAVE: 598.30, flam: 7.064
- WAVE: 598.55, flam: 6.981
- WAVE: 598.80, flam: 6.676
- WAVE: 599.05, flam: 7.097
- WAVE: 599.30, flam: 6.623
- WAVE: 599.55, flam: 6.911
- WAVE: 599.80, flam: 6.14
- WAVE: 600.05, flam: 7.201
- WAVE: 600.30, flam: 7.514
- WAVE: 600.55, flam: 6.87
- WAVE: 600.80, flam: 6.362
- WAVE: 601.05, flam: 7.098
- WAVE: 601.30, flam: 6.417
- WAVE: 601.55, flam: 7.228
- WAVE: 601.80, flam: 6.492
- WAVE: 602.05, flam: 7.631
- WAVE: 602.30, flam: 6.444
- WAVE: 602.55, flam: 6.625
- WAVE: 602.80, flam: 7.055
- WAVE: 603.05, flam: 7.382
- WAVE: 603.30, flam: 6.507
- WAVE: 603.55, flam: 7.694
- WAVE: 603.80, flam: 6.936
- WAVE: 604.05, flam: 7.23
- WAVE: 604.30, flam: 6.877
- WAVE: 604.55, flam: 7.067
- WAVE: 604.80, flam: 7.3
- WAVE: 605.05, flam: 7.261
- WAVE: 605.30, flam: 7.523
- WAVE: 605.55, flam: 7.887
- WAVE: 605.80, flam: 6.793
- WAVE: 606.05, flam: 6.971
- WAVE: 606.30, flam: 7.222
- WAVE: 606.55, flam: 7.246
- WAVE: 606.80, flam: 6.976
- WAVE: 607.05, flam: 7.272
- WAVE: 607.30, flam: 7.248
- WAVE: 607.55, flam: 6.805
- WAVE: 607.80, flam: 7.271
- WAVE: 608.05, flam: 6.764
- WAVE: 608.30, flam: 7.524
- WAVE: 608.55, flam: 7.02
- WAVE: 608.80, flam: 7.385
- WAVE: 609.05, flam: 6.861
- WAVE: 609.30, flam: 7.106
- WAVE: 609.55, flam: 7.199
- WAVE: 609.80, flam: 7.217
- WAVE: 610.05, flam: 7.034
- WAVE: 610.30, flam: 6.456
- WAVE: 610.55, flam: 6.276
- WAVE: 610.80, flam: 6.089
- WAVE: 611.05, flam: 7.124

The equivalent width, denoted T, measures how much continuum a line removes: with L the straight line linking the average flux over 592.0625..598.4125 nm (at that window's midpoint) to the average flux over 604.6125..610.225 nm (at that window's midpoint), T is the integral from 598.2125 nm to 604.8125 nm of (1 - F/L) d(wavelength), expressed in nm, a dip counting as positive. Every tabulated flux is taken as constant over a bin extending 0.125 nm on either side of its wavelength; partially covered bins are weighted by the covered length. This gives 0.16 nm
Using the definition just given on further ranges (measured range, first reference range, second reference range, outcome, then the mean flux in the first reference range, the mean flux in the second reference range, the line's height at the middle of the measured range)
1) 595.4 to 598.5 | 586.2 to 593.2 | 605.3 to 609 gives 0.08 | 6.99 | 7.18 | 7.06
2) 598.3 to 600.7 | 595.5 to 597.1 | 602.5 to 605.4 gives 0.04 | 6.92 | 7.13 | 7.01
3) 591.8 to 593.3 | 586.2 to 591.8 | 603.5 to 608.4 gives -0.05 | 6.92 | 7.18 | 6.98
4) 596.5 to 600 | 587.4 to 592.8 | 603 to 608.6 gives 0.12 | 6.96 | 7.16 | 7.07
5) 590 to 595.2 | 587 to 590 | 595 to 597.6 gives -0.23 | 6.77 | 6.94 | 6.86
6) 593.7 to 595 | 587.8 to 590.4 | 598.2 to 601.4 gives -0.07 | 6.61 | 6.84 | 6.72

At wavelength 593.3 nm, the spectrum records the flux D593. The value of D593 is 6.873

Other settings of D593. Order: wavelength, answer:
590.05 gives 6.888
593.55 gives 7.807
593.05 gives 7.031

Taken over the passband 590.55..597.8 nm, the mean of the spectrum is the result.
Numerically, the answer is 7.05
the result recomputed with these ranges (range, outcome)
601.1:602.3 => 6.9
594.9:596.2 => 6.99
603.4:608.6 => 7.18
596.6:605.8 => 6.98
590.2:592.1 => 7.13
